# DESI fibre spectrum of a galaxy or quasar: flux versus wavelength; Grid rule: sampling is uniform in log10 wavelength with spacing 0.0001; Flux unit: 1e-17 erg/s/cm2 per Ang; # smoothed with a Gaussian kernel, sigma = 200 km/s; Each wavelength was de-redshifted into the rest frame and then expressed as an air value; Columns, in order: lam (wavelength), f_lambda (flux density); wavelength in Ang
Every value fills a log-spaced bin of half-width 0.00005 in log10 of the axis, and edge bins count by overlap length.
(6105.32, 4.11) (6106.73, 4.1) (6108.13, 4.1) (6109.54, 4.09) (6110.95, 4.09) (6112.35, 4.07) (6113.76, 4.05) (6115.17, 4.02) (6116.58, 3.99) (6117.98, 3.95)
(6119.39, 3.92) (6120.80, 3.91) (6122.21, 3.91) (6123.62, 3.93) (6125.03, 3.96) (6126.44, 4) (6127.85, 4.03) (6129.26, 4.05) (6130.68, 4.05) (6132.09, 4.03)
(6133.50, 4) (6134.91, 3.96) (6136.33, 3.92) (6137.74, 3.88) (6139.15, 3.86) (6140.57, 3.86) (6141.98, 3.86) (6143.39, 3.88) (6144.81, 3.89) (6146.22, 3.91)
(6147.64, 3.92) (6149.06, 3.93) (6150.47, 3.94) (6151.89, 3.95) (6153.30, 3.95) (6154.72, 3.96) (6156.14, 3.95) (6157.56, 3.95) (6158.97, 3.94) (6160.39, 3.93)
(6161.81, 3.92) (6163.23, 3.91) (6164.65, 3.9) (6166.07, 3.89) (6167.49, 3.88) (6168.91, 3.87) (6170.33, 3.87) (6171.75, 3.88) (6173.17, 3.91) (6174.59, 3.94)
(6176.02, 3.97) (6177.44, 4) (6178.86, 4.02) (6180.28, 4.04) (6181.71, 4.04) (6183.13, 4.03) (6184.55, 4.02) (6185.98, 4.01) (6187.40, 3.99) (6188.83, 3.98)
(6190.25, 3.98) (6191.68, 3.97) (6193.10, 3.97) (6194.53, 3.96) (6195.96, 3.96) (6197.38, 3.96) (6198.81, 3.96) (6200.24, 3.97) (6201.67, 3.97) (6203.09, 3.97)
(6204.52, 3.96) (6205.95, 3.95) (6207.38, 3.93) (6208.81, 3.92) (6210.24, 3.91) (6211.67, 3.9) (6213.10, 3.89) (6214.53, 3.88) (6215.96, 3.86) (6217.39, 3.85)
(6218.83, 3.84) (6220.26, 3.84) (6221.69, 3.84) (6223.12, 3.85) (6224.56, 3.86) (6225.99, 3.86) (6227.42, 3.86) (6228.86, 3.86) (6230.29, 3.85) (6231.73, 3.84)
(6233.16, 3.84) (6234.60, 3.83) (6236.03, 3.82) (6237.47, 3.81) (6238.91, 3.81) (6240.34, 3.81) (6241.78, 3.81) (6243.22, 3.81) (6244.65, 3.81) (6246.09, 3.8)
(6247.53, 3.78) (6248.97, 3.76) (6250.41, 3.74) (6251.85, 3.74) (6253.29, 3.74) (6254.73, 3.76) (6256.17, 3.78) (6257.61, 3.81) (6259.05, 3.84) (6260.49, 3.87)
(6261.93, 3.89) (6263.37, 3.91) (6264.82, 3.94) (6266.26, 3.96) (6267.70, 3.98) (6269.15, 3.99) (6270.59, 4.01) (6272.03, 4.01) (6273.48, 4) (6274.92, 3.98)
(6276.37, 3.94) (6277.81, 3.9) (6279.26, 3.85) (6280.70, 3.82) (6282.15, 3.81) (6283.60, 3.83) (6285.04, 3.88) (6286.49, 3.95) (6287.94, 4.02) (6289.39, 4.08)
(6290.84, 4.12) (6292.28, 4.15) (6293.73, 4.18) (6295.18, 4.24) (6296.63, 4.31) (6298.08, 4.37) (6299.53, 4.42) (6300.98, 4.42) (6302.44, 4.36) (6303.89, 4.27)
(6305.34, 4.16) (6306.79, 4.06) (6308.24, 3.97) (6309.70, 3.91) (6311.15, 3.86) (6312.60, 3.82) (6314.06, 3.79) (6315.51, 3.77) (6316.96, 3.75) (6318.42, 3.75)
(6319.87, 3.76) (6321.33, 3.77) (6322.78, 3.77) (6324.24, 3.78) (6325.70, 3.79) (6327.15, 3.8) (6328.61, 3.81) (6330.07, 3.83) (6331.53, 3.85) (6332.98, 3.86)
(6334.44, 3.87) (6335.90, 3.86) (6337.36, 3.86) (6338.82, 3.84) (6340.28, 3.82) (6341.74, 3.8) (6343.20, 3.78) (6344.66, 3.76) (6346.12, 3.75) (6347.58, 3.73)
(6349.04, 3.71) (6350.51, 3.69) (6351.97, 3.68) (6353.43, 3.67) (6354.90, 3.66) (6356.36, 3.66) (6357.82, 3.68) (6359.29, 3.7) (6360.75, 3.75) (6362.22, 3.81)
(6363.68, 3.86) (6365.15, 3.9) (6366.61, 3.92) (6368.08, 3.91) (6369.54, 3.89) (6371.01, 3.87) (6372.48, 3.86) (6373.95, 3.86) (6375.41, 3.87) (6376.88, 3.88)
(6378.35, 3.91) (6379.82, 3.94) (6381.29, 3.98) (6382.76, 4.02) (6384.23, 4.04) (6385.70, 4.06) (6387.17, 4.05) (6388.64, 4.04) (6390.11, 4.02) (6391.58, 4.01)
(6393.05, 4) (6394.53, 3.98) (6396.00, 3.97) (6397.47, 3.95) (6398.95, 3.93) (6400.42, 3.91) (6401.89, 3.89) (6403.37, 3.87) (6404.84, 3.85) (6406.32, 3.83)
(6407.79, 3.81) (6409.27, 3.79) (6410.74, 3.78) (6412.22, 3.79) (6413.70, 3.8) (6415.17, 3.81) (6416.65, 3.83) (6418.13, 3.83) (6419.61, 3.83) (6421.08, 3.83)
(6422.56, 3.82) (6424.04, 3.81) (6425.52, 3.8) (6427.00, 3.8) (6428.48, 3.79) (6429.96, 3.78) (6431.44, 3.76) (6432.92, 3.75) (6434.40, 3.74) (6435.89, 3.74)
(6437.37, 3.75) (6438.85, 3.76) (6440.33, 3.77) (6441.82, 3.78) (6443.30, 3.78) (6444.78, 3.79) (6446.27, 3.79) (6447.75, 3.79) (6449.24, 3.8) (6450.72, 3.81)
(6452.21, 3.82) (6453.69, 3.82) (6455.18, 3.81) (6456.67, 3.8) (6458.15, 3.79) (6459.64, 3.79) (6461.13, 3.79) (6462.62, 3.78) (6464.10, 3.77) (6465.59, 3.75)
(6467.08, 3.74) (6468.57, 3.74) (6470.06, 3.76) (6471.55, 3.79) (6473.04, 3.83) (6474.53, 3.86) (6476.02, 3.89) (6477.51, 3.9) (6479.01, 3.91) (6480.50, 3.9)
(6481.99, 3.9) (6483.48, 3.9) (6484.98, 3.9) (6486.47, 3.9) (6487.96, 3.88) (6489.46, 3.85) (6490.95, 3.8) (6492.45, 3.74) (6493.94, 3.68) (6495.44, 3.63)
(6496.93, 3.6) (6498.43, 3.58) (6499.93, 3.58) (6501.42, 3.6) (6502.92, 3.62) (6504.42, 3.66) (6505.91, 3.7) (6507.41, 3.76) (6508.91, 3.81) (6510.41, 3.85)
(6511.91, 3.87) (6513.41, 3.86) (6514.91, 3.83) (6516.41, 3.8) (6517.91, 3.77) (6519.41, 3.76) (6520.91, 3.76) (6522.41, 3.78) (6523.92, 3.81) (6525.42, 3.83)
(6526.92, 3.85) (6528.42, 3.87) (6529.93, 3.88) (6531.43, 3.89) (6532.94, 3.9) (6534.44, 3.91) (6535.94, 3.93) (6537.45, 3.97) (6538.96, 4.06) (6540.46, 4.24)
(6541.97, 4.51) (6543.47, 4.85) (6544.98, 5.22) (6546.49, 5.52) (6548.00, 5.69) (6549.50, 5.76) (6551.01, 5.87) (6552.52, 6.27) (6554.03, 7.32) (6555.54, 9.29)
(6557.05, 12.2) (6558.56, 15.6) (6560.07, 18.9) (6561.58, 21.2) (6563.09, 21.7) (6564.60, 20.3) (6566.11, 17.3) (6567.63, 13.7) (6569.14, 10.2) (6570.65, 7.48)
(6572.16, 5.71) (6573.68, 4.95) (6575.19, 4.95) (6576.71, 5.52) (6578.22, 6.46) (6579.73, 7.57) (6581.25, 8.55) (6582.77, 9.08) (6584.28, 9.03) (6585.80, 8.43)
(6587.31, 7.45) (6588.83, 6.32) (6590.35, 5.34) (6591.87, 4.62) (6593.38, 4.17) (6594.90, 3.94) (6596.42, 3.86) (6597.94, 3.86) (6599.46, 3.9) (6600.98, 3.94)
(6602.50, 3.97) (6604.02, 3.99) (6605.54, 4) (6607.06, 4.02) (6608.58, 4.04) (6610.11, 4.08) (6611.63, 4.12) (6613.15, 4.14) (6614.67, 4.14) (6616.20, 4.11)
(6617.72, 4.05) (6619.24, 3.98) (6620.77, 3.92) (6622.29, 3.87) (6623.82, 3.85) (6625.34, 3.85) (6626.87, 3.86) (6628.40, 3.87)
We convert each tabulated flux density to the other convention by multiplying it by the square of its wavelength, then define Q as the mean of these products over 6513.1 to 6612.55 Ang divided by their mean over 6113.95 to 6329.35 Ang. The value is 1.9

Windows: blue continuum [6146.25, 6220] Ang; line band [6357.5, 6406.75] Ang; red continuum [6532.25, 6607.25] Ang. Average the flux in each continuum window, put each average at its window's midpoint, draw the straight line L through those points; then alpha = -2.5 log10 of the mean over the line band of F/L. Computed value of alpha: 0.43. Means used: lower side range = 3.94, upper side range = 7.56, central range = 3.91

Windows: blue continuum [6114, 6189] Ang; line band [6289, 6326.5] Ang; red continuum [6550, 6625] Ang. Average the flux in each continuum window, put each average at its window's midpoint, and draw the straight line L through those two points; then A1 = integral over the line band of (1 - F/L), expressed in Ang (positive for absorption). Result 8.4 Ang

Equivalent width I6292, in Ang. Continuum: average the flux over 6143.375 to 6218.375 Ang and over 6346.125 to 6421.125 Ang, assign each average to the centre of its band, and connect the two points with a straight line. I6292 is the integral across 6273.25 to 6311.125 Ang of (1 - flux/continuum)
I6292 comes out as -1.7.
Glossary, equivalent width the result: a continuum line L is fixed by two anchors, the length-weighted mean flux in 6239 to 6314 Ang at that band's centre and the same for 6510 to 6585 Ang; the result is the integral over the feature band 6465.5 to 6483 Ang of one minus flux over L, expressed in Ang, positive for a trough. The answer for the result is 7.0 Ang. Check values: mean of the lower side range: 3.96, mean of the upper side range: 7.27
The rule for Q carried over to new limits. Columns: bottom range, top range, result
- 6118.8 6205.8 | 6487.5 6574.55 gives 1.81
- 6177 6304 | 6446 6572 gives 1.53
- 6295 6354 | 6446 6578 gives 1.51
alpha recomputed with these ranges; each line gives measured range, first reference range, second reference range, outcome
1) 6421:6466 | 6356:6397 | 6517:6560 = 0.211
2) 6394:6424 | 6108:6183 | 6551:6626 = 0.480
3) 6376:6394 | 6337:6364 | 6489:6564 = 0.036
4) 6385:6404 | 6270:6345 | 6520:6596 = 0.287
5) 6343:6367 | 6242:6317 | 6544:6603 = 0.340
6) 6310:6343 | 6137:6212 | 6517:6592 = 0.373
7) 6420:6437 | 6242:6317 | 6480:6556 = 0.095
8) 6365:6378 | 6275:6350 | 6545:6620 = 0.211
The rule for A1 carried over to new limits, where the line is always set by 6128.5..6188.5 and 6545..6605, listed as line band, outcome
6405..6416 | 4.7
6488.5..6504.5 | 8.2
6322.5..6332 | 3.2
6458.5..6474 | 7.4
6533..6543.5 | 5.1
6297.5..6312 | 3.5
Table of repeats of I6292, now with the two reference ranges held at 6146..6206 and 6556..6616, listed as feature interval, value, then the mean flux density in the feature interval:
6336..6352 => 5.2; 3.77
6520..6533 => 6.3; 3.84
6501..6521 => 9.6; 3.76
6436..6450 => 6.0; 3.78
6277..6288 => 2.5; 3.88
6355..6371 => 5.5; 3.81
